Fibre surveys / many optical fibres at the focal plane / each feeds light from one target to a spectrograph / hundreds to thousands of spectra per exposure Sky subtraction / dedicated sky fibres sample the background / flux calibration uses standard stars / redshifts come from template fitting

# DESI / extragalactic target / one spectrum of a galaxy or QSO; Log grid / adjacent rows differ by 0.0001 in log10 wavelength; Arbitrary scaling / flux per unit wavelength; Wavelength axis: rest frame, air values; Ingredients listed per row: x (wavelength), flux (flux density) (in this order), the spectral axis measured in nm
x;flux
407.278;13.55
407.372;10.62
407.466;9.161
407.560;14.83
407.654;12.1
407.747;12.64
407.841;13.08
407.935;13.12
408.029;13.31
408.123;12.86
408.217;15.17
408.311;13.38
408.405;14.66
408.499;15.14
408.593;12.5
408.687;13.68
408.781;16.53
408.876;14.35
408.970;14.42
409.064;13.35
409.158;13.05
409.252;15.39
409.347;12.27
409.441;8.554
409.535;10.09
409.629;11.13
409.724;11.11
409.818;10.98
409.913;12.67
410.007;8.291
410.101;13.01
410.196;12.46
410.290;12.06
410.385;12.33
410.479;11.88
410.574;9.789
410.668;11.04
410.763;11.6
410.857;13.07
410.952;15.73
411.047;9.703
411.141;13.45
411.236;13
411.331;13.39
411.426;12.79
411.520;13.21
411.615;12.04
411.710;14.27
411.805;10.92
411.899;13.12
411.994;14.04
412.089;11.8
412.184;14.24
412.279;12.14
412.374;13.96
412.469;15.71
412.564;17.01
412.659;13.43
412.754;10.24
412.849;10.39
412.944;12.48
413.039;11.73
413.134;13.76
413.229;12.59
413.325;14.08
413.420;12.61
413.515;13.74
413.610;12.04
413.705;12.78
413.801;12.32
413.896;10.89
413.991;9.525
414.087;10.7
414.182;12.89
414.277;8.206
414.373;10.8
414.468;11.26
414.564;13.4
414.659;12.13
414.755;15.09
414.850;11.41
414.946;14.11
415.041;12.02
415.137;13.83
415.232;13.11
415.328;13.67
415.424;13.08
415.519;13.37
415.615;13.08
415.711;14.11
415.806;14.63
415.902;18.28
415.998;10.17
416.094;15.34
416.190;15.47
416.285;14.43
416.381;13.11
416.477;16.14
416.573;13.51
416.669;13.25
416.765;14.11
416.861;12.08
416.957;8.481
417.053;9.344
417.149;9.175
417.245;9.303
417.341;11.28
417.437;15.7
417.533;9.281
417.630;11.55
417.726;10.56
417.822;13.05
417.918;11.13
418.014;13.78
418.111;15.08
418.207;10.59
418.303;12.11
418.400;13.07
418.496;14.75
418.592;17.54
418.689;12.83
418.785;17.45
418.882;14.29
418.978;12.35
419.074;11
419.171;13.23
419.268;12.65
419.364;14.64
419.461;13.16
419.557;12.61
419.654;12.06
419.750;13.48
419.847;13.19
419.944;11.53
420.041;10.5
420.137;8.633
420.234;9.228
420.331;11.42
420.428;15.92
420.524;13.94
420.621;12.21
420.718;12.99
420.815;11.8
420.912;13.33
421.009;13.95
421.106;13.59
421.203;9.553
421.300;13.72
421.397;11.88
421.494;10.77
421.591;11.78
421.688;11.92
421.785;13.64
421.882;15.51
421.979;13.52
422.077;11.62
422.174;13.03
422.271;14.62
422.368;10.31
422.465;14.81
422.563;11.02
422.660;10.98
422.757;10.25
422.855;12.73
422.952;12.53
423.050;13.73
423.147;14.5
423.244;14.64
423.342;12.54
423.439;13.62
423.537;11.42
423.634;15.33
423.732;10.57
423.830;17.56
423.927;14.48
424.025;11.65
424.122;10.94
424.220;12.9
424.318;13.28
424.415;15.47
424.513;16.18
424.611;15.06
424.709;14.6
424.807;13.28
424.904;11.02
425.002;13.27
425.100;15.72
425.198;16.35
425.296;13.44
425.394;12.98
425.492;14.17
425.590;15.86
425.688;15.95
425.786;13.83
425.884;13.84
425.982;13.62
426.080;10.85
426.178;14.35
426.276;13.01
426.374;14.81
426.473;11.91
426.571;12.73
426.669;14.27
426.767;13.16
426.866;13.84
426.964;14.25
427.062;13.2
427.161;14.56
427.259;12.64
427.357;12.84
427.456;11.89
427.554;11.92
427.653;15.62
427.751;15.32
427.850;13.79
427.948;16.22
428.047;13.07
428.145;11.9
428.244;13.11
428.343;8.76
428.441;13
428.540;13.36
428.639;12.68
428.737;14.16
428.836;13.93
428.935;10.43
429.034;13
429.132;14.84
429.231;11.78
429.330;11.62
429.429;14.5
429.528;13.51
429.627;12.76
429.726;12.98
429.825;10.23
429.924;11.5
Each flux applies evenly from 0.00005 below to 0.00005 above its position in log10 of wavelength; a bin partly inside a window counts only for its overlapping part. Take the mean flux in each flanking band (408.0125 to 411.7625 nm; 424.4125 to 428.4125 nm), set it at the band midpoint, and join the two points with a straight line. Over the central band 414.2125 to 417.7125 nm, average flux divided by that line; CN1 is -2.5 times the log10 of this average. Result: 0.03 mag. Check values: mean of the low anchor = 12.7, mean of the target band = 12.7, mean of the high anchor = 13.7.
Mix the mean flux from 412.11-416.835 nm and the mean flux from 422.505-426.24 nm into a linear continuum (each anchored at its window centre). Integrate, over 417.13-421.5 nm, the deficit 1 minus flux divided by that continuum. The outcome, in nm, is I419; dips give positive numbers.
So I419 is 0.24 nm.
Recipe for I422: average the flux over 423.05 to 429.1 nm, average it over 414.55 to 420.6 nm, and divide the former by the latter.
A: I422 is 1.05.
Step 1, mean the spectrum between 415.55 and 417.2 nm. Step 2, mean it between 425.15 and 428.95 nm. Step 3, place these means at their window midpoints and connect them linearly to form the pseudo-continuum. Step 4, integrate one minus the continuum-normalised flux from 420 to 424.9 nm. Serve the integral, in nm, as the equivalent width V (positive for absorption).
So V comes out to 0.19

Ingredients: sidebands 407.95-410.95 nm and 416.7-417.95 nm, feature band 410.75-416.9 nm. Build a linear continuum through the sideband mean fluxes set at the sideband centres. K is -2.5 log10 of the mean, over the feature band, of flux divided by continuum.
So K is -0.10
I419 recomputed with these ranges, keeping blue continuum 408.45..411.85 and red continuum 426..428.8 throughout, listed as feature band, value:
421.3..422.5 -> 0.02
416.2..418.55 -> 0.08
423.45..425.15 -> -0.07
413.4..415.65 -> 0.06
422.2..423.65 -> 0.03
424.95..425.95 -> -0.10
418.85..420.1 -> 0.03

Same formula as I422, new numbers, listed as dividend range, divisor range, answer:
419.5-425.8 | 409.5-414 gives 1.05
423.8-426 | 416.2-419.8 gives 1.10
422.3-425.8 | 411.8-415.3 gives 1.08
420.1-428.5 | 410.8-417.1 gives 1.02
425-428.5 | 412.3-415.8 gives 1.07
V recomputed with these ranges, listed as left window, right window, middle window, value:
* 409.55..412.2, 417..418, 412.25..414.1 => -0.127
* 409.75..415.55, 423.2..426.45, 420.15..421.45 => 0.088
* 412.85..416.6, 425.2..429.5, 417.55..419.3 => -0.004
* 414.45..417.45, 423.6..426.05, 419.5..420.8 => 0.132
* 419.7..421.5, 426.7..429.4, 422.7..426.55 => -0.273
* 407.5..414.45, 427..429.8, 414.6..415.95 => -0.103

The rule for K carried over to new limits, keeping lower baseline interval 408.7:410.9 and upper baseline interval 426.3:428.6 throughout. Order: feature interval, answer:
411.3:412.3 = -0.054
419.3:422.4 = 0.031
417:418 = 0.141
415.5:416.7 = -0.136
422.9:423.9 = -0.051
